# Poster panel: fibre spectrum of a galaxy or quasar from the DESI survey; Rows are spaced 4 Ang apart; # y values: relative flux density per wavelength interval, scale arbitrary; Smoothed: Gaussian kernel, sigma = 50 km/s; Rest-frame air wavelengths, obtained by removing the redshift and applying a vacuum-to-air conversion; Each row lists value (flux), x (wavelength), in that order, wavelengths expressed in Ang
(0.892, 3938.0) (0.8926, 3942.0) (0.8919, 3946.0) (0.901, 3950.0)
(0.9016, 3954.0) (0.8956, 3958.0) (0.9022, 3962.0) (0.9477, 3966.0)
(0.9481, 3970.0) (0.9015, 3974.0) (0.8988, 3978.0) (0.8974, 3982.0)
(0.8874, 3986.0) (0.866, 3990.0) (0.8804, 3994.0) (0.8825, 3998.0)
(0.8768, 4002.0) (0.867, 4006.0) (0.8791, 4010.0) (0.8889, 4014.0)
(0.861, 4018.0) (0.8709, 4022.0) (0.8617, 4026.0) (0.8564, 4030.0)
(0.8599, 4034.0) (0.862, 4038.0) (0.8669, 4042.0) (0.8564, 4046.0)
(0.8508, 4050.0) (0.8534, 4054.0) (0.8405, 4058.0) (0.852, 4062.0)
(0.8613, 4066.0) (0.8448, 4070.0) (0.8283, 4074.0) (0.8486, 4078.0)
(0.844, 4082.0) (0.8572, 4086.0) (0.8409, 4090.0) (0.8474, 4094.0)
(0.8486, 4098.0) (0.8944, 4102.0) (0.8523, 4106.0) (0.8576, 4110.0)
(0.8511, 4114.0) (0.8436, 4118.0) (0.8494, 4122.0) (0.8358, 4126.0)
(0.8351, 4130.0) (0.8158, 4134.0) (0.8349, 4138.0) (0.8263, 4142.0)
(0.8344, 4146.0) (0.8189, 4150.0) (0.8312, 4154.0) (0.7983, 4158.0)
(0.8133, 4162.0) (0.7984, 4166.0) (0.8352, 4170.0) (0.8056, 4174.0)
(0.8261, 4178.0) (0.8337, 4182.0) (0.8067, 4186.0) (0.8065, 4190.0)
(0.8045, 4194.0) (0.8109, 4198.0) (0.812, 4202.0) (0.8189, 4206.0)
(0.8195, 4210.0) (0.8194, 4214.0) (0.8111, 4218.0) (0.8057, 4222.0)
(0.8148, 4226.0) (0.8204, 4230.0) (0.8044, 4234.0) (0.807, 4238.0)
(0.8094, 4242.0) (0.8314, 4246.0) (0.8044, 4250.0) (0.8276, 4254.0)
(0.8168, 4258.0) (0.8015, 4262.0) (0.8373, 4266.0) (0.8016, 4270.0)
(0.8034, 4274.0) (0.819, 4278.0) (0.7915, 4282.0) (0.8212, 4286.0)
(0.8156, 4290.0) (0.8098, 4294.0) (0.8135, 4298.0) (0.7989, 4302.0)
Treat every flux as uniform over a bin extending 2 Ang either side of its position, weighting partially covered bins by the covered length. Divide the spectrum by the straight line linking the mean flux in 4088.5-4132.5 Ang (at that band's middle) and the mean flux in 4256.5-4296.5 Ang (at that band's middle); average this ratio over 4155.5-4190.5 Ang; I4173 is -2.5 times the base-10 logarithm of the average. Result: 0.03 mag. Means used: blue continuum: 0.85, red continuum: 0.812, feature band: 0.814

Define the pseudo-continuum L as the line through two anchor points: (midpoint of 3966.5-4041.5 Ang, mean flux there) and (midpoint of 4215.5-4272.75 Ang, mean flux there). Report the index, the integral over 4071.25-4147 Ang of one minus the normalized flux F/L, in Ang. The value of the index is 0.6 Ang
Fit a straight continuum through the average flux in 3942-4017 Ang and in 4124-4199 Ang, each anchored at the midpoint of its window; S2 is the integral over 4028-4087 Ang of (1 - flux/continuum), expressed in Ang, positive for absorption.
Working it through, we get 0.7 Ang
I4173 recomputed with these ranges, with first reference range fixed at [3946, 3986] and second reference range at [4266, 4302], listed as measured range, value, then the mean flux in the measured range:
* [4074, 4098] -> 0.03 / 0.846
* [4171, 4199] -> 0.03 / 0.814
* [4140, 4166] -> 0.04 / 0.819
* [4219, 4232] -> 0.02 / 0.813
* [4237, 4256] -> 0.01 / 0.816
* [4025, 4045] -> 0.03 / 0.861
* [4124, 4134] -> 0.03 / 0.832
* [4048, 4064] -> 0.04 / 0.849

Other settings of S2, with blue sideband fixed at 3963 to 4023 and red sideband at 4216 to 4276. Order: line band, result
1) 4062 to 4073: 0.2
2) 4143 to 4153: 0.2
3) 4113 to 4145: 0.5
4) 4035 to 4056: 0.4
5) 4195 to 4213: 0.2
